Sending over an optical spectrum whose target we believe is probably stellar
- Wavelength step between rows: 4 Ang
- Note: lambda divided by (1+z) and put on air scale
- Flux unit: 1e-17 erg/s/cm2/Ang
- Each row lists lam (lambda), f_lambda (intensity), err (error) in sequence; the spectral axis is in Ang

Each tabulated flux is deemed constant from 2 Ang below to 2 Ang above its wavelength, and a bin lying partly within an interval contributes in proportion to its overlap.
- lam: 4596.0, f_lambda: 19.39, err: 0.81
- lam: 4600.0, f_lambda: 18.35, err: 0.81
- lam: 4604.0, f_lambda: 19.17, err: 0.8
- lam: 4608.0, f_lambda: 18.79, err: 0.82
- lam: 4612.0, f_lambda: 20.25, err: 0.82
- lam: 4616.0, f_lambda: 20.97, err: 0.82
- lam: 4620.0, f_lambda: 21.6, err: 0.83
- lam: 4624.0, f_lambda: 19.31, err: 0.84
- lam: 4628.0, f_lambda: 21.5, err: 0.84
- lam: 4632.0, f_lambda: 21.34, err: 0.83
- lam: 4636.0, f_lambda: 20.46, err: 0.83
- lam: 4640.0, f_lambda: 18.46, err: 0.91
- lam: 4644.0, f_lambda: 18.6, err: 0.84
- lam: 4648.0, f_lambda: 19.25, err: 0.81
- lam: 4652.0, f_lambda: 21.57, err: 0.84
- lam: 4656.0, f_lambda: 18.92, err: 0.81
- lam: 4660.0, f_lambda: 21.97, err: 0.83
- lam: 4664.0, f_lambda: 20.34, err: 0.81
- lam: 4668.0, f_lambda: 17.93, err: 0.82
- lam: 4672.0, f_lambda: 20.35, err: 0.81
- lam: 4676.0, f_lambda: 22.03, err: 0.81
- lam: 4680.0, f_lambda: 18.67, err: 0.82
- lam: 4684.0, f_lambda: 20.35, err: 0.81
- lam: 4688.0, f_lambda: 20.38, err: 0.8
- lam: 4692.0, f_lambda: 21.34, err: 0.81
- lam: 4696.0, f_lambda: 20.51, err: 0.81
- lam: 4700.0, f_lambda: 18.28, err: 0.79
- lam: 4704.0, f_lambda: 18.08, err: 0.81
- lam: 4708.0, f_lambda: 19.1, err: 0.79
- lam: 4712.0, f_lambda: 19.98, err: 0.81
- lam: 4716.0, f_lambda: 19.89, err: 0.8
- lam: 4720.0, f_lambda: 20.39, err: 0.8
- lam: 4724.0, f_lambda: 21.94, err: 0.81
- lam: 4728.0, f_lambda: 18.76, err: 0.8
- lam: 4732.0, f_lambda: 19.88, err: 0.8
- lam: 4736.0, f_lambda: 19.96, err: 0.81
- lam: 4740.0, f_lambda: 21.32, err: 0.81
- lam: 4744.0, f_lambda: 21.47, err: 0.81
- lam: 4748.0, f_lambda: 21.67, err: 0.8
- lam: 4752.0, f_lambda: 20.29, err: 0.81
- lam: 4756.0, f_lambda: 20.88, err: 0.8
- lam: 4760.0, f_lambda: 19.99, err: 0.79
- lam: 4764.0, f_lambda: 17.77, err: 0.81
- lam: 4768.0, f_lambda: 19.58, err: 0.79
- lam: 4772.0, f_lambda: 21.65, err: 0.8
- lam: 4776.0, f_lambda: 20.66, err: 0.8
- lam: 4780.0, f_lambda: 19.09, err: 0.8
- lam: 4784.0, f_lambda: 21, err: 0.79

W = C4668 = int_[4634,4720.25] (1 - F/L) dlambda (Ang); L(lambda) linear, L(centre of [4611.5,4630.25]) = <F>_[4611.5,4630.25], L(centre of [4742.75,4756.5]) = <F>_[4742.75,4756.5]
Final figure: 4.4 Ang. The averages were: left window 20.8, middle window 19.8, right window 21.1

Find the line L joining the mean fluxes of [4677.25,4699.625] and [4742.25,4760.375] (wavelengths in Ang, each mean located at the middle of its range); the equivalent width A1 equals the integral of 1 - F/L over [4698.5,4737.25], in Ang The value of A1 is 1.7 Ang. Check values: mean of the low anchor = 20.2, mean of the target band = 19.6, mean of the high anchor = 20.9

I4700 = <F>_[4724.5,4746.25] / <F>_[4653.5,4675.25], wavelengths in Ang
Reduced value 1.0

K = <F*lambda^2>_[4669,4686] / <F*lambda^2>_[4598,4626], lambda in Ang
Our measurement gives 1.05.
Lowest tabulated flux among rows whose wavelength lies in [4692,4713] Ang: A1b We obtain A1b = 18.08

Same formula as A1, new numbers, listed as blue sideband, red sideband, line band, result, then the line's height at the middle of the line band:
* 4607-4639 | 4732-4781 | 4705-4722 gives 0.6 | 20.4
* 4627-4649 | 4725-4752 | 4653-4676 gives -0.1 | 20.1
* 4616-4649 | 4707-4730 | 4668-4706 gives 0.4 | 20.1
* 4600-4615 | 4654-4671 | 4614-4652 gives -1.3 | 19.6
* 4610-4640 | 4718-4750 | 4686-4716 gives 1.4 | 20.7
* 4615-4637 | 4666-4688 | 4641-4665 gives 0.4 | 20.4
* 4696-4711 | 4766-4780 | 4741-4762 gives -1.0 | 19.9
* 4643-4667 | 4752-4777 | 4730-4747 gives -0.5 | 20.1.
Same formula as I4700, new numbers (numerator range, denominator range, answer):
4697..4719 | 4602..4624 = 0.96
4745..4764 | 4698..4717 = 1.07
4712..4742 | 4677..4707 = 1.03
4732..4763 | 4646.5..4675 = 1.03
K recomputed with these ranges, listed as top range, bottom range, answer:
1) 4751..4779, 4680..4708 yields 1.05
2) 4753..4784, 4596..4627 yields 1.08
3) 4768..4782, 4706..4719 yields 1.06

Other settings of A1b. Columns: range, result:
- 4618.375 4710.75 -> 17.93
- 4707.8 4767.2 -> 17.77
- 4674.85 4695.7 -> 18.67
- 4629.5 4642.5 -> 18.46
